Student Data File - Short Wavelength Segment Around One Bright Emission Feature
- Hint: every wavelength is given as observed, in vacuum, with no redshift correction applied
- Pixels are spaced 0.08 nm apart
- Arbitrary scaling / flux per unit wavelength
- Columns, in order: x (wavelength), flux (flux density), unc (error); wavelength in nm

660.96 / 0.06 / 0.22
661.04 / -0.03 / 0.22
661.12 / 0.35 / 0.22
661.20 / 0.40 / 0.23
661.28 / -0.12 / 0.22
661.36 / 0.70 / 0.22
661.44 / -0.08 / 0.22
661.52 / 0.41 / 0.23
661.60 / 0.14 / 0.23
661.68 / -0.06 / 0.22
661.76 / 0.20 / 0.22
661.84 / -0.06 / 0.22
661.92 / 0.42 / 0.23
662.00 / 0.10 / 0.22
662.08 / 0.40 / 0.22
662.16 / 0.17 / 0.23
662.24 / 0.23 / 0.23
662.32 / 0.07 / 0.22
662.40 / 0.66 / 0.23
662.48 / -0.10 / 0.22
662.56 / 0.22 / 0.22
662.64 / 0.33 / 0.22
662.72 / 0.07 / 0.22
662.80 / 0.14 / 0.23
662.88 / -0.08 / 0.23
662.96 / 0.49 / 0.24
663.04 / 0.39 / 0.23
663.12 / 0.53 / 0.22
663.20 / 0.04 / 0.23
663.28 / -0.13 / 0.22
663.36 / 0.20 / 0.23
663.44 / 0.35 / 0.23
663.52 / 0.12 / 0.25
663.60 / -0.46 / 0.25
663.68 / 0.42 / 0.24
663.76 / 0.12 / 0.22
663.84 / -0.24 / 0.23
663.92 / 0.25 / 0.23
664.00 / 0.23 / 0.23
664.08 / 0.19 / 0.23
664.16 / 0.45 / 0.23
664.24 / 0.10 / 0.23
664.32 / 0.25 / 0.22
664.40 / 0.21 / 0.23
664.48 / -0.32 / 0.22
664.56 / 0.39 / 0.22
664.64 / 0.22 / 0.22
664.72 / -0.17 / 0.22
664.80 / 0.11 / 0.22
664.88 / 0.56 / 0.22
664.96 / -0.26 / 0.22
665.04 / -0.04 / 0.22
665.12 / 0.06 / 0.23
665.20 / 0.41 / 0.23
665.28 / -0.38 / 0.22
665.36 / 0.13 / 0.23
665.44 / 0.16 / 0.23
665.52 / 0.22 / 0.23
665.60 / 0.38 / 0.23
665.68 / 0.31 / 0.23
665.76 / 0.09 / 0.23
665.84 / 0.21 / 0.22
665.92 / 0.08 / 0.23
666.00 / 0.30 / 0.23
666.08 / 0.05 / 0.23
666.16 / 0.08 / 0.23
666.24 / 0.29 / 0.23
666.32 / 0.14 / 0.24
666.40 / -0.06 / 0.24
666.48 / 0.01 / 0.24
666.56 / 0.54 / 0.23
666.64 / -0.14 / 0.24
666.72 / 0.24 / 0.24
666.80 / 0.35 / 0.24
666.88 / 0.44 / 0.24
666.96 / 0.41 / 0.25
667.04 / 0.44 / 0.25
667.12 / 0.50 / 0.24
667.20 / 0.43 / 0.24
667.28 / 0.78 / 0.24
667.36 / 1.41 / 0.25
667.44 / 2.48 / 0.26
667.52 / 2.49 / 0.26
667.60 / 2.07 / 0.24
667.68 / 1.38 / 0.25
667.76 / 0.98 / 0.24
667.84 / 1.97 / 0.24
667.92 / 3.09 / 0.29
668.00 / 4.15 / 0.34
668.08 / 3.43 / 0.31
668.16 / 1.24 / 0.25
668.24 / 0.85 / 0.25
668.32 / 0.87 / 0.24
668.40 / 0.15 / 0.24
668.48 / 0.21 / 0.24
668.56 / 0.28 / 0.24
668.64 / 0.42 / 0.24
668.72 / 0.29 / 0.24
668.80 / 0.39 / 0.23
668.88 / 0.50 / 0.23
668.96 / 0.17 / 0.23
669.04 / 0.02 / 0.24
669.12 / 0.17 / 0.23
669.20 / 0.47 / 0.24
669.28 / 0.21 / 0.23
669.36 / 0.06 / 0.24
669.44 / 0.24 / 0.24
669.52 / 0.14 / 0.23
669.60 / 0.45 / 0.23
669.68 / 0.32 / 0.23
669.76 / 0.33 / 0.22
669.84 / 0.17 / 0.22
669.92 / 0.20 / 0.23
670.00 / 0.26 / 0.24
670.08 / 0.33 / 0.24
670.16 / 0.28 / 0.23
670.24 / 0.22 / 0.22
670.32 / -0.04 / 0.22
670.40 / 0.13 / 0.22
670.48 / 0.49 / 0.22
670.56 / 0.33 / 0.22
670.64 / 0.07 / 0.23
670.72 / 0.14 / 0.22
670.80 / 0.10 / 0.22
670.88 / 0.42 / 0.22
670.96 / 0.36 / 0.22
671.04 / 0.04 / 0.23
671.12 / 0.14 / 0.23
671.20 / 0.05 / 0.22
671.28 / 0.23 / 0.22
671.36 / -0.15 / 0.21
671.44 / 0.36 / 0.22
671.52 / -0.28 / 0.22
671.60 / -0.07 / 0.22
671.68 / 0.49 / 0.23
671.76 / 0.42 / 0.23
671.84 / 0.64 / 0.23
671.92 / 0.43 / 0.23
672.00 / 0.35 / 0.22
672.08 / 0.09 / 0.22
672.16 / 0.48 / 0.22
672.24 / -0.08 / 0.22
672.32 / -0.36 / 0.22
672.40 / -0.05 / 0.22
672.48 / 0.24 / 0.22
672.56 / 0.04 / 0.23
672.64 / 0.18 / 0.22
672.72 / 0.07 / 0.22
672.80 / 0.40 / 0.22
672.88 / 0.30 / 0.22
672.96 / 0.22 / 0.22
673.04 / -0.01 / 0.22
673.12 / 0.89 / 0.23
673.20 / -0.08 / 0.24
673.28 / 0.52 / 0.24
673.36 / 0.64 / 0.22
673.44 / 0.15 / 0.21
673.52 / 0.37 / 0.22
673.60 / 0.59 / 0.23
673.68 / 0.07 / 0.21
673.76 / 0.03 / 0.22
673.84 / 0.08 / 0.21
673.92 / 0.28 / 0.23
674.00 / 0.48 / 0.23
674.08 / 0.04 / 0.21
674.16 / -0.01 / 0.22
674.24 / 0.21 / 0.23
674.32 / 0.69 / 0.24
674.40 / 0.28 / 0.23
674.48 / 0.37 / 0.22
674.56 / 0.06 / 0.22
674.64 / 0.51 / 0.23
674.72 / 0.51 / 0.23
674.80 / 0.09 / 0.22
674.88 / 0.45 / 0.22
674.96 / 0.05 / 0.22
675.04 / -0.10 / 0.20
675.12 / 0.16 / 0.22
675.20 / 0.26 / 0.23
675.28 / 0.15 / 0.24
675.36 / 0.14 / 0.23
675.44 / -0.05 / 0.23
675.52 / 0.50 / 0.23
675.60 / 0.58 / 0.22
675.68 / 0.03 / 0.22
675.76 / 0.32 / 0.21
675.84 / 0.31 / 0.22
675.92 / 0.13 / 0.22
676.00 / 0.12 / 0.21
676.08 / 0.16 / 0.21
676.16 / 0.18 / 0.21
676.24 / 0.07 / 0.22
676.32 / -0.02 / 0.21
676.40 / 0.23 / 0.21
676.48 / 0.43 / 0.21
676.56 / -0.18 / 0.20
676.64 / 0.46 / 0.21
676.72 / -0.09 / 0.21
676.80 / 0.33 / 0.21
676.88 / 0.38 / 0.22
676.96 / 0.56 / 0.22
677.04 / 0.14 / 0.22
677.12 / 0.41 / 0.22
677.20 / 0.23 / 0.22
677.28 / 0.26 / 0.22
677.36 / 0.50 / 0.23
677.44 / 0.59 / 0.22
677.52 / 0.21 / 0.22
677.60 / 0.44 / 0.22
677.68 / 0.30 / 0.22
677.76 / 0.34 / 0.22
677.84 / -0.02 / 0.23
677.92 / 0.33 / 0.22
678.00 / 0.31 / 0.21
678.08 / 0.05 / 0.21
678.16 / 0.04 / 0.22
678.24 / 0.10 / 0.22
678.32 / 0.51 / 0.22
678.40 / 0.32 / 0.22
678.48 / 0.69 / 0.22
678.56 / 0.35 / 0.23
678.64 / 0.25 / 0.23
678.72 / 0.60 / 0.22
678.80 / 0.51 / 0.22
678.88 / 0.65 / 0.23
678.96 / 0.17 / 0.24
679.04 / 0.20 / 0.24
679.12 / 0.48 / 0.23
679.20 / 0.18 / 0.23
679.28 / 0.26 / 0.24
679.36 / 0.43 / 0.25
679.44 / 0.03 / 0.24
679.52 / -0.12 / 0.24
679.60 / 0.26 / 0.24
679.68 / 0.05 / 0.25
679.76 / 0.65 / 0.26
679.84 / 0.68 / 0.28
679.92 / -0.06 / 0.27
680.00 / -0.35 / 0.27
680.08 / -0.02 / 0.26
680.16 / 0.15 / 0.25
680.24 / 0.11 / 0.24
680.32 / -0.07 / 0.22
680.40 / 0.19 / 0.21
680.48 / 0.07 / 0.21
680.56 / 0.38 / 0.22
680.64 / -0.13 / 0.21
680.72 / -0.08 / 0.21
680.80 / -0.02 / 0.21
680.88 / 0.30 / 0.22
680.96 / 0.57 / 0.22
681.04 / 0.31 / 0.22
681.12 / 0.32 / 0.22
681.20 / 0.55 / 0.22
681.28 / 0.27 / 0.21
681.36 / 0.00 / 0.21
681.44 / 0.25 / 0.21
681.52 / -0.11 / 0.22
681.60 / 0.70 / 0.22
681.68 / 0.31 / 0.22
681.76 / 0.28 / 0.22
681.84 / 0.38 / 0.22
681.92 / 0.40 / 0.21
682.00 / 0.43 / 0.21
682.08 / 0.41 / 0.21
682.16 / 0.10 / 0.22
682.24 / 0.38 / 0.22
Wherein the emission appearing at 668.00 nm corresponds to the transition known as [O II]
